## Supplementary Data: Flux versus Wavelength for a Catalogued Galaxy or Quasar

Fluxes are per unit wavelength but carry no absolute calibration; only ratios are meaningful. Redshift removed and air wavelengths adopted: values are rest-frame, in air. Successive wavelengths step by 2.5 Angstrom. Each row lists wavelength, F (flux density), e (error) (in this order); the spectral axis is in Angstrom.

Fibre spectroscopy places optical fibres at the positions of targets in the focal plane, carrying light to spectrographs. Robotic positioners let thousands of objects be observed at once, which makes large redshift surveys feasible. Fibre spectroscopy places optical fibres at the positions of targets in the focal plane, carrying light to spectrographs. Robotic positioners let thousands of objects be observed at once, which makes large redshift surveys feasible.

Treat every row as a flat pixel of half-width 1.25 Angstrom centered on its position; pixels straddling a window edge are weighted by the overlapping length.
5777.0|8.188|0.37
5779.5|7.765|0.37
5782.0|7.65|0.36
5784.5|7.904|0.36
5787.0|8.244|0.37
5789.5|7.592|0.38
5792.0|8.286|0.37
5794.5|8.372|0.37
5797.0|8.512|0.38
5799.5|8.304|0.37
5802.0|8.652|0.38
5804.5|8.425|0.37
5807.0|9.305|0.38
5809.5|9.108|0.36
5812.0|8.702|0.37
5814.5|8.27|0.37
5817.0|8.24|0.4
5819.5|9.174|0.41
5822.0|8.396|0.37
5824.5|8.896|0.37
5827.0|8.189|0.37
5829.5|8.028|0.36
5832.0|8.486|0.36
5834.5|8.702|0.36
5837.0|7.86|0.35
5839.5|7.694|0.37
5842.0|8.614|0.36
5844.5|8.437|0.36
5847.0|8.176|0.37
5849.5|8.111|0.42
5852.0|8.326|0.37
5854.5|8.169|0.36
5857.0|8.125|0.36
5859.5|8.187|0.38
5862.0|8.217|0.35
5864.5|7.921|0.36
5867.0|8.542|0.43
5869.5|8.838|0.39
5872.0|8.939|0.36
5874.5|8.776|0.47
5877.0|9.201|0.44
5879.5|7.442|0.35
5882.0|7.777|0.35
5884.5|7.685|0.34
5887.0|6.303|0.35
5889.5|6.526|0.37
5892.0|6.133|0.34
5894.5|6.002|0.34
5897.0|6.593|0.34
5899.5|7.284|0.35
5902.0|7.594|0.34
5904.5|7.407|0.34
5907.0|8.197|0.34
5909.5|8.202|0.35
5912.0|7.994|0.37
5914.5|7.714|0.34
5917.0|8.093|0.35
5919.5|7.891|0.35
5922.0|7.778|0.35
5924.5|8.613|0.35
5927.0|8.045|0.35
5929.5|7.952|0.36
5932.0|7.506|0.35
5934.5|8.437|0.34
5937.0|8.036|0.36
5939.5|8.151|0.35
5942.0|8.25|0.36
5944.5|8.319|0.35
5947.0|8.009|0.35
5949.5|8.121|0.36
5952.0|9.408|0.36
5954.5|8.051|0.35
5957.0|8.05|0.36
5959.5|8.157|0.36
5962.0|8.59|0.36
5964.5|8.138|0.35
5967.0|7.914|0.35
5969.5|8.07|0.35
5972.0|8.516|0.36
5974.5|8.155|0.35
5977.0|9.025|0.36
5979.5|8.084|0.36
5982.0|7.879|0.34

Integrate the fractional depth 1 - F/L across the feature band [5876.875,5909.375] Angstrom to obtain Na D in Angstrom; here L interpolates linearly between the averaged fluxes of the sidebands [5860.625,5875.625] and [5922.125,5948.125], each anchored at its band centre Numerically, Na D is 4.54 Angstrom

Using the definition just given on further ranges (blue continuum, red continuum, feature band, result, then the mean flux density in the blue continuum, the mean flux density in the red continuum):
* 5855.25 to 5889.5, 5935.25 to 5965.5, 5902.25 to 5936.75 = 1.0 Angstrom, 8.09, 8.28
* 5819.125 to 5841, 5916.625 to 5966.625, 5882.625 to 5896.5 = 2.8 Angstrom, 8.35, 8.18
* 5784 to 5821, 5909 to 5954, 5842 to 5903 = 3.5 Angstrom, 8.48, 8.14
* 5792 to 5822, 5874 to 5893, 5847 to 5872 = -1.6 Angstrom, 8.62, 7.45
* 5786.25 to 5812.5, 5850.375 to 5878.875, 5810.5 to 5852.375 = 0.5 Angstrom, 8.5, 8.45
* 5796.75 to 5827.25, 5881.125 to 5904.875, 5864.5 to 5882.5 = -2.9 Angstrom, 8.65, 6.9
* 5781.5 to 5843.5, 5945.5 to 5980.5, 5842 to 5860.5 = 0.3 Angstrom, 8.39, 8.31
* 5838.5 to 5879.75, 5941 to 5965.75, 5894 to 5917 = 2.2 Angstrom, 8.36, 8.31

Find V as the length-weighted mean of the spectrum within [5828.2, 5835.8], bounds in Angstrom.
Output 8.4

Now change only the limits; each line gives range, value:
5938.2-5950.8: 8.17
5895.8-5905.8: 7.23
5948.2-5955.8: 8.52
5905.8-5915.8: 8.03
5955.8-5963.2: 8.26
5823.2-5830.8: 8.37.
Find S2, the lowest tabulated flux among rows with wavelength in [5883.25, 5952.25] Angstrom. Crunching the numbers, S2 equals 6.002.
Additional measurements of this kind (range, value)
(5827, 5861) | 7.694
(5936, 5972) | 7.914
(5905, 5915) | 7.714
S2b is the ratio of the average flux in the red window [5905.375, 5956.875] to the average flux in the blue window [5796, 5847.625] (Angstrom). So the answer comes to 1.0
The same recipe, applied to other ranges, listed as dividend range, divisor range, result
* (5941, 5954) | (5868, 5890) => 1.05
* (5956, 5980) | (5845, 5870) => 1.00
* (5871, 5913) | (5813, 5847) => 0.90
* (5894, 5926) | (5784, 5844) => 0.91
